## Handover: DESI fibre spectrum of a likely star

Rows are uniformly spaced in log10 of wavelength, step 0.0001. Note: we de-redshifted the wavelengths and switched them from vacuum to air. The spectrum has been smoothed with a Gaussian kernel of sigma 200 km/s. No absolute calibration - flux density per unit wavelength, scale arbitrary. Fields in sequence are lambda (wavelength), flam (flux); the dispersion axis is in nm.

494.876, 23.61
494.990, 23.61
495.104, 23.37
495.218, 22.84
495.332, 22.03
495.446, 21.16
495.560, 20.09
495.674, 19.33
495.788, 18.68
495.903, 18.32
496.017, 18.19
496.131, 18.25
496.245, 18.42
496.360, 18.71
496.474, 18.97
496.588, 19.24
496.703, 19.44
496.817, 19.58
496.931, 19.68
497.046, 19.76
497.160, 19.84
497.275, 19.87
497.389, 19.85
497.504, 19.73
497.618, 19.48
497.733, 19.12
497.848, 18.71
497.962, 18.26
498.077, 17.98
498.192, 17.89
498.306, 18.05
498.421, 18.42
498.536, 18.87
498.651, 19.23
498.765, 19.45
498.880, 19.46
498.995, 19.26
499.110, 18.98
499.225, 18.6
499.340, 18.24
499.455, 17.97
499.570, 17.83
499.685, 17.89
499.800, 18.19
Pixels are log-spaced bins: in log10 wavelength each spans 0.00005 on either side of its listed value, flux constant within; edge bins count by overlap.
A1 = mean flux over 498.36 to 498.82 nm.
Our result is 19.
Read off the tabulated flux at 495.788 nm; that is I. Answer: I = 18.68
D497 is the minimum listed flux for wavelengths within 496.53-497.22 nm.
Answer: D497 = 19.24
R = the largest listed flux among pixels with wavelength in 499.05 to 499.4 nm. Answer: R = 18.98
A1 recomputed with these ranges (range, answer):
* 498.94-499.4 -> 18.8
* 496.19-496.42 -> 18.5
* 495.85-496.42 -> 18.4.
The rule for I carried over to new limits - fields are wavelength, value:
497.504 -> 19.73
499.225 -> 18.6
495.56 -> 20.09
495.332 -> 22.03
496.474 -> 18.97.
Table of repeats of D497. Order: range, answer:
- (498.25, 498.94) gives 18.05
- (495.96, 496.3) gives 18.19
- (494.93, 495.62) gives 20.09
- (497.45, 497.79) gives 19.12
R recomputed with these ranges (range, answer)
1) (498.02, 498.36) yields 18.05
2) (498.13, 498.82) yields 19.45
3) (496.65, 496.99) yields 19.68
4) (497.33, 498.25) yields 19.85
